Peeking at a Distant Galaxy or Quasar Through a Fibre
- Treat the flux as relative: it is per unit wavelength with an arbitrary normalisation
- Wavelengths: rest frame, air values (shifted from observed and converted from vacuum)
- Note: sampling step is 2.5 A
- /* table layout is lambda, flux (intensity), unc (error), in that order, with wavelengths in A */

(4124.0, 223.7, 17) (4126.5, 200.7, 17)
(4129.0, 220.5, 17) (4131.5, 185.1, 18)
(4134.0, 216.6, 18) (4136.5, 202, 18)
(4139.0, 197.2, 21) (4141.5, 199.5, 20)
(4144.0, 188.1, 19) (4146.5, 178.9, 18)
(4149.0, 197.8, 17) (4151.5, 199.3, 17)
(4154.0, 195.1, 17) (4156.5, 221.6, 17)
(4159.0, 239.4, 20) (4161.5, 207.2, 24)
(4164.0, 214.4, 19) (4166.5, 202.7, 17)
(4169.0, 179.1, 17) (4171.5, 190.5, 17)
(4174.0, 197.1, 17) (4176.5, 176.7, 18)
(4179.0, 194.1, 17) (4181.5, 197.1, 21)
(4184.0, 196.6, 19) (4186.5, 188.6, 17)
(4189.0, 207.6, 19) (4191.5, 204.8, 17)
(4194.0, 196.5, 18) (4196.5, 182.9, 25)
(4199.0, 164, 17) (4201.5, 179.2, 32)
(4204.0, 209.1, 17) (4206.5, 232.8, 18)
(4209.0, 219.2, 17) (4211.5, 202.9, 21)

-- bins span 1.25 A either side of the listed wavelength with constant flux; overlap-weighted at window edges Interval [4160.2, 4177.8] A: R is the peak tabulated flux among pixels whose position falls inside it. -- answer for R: 214.4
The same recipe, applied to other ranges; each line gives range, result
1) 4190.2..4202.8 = 204.8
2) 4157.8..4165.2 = 239.4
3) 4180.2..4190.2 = 207.6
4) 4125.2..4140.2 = 220.5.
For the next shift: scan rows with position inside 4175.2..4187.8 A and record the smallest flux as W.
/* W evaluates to 176.7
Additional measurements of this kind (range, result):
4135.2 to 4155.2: 178.9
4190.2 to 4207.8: 164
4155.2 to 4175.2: 179.1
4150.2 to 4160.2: 195.1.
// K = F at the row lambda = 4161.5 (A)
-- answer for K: 207.2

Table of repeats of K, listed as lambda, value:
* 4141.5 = 199.5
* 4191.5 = 204.8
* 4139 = 197.2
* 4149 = 197.8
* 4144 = 188.1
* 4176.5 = 176.7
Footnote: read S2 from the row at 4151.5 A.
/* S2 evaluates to 199.3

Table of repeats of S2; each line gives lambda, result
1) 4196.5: 182.9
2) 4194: 196.5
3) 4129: 220.5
